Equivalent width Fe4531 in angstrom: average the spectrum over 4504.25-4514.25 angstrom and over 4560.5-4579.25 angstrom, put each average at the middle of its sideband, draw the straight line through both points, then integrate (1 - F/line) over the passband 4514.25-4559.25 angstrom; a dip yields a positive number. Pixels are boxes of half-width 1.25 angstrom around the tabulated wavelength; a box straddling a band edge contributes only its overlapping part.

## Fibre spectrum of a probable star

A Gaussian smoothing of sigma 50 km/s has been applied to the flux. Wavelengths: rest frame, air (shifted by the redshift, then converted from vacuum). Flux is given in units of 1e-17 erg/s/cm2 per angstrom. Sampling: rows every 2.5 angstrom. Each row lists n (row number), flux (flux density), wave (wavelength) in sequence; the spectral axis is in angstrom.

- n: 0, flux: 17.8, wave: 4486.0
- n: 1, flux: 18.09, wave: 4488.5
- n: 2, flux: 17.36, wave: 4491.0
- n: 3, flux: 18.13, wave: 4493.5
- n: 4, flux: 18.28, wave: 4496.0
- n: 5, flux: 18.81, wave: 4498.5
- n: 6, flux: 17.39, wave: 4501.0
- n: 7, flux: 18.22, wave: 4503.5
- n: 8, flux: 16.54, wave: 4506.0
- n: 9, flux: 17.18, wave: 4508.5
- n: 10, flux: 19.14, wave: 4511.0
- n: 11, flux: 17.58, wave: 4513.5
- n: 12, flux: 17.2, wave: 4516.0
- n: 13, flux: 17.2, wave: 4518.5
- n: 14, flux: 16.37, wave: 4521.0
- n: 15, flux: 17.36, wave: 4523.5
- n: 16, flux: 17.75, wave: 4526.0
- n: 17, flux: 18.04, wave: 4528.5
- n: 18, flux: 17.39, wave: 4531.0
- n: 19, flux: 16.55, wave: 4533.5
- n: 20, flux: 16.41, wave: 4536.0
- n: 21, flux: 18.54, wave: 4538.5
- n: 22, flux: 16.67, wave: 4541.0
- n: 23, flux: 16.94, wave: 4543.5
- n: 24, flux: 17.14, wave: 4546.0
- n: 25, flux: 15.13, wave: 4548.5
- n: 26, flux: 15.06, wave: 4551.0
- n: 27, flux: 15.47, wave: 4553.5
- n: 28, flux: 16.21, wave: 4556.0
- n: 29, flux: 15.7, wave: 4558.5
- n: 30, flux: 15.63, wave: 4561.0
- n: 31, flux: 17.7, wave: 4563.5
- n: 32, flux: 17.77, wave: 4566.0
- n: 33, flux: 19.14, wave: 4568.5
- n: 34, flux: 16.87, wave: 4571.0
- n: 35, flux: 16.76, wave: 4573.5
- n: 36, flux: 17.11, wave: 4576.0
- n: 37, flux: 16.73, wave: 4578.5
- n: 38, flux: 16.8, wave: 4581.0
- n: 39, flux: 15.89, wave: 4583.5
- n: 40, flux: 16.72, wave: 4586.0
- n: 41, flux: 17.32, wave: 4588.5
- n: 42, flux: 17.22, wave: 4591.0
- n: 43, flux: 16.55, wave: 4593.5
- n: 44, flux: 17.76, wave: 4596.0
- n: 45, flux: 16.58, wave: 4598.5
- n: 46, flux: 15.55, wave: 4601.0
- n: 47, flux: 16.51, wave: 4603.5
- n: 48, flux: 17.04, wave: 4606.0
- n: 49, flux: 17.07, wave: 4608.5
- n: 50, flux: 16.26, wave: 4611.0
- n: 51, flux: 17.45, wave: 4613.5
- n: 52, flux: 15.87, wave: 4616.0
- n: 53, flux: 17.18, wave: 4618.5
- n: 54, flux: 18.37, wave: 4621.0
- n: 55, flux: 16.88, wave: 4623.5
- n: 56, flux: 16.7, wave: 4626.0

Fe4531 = 1.9 angstrom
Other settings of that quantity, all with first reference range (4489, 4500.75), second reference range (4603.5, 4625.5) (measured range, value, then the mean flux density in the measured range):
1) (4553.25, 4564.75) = 0.8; 16.2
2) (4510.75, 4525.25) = 0.4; 17.4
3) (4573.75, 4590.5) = 0.5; 16.8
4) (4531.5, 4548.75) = 0.8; 16.9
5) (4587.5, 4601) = 0.2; 16.9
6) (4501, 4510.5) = 0.3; 17.5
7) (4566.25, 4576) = -0.1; 17.5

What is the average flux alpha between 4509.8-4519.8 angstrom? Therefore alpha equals 17.8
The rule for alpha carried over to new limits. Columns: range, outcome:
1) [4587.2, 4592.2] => 17.3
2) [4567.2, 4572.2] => 18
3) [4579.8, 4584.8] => 16.3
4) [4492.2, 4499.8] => 18.4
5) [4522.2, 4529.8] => 17.7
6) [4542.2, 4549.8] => 16.4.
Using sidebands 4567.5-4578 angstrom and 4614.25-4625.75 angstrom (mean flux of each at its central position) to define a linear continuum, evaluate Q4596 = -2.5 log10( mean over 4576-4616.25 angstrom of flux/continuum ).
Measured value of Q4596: 0.03 mag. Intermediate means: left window 17.4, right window 17.1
